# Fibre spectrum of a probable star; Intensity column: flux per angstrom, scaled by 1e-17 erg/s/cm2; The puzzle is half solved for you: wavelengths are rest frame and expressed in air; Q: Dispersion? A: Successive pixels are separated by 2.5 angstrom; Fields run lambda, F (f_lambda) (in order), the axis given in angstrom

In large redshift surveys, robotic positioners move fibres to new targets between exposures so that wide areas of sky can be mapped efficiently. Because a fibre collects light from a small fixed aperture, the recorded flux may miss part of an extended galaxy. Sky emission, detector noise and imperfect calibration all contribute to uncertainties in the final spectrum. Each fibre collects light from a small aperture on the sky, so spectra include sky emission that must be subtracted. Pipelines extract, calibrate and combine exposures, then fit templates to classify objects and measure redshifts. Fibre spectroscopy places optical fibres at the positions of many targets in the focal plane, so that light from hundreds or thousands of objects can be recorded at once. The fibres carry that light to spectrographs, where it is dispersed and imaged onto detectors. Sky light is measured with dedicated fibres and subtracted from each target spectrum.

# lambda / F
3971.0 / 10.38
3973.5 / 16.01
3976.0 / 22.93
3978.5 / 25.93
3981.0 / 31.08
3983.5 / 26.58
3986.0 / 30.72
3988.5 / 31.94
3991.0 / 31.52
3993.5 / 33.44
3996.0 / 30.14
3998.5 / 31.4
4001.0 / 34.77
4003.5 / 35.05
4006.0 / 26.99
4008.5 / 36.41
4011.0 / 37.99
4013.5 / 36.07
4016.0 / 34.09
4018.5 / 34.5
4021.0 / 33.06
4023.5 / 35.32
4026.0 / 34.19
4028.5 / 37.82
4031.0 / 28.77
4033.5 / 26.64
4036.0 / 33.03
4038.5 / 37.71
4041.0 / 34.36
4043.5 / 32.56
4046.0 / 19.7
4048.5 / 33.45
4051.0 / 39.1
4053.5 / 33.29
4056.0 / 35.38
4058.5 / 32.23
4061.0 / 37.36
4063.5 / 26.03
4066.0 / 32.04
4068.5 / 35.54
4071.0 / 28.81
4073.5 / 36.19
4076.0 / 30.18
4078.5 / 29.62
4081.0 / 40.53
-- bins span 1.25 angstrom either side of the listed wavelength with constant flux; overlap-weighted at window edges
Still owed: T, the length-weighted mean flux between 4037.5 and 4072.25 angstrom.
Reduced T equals 32.6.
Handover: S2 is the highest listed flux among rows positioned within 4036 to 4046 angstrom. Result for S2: 37.71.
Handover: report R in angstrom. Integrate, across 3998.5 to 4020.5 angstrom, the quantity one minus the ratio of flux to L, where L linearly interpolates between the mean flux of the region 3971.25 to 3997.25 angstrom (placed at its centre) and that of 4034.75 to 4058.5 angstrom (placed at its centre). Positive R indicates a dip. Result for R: -3.4 angstrom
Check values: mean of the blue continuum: 27.4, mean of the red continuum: 33.1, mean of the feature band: 34.3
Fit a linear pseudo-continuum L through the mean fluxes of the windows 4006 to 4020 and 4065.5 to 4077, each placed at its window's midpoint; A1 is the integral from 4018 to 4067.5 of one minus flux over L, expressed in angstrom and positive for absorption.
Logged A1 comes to 1.4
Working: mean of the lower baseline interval 35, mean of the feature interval 32.8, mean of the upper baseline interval 32.6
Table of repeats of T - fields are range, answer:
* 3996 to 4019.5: 33.9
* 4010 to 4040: 34.1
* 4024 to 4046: 32.4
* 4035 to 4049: 31.7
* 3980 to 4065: 32.7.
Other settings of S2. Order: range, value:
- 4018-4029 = 37.82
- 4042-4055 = 39.1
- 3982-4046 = 37.99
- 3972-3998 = 33.44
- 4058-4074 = 37.36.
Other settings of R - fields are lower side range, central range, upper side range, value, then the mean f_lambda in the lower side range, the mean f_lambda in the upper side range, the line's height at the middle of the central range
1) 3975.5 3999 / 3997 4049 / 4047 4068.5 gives -2.31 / 29.7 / 33.6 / 31.7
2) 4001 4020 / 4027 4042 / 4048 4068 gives 0.44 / 34.4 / 33.7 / 34.1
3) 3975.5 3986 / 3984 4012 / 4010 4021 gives -1.12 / 27.4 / 35.3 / 31.3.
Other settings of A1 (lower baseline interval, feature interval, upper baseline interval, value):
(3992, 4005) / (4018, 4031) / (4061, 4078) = -0.78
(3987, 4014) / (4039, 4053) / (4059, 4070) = 0.23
